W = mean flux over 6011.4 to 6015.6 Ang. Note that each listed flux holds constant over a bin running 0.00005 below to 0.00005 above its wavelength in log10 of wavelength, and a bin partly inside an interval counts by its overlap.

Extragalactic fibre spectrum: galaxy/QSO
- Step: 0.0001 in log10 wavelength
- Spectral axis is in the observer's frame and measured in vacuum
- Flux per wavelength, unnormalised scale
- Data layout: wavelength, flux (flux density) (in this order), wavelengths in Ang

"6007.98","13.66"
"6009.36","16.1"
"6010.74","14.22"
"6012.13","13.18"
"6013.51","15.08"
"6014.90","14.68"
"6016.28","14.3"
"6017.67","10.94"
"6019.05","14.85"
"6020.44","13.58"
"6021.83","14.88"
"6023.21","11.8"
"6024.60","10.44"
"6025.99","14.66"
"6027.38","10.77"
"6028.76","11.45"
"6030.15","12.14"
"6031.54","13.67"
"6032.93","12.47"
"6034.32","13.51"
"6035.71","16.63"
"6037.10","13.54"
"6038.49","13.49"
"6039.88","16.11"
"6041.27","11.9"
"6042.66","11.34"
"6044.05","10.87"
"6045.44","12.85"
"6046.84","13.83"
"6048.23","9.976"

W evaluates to 14.3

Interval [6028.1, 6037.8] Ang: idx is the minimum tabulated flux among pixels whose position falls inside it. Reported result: 11.45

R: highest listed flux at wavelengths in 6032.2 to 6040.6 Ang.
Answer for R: 16.63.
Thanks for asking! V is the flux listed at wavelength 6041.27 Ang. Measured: 11.9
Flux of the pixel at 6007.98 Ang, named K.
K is 13.66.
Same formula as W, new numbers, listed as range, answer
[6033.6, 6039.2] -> 14.3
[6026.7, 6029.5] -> 11.2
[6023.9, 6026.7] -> 12.5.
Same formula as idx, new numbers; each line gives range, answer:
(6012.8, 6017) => 14.3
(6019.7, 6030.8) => 10.44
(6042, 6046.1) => 10.87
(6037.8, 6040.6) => 13.49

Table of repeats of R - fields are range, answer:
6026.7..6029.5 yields 11.45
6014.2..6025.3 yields 14.88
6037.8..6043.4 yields 16.11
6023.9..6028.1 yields 14.66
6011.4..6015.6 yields 15.08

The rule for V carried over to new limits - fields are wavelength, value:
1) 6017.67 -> 10.94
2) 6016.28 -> 14.3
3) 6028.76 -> 11.45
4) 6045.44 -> 12.85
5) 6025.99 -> 14.66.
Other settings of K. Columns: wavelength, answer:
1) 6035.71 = 16.63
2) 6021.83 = 14.88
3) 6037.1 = 13.54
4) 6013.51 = 15.08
